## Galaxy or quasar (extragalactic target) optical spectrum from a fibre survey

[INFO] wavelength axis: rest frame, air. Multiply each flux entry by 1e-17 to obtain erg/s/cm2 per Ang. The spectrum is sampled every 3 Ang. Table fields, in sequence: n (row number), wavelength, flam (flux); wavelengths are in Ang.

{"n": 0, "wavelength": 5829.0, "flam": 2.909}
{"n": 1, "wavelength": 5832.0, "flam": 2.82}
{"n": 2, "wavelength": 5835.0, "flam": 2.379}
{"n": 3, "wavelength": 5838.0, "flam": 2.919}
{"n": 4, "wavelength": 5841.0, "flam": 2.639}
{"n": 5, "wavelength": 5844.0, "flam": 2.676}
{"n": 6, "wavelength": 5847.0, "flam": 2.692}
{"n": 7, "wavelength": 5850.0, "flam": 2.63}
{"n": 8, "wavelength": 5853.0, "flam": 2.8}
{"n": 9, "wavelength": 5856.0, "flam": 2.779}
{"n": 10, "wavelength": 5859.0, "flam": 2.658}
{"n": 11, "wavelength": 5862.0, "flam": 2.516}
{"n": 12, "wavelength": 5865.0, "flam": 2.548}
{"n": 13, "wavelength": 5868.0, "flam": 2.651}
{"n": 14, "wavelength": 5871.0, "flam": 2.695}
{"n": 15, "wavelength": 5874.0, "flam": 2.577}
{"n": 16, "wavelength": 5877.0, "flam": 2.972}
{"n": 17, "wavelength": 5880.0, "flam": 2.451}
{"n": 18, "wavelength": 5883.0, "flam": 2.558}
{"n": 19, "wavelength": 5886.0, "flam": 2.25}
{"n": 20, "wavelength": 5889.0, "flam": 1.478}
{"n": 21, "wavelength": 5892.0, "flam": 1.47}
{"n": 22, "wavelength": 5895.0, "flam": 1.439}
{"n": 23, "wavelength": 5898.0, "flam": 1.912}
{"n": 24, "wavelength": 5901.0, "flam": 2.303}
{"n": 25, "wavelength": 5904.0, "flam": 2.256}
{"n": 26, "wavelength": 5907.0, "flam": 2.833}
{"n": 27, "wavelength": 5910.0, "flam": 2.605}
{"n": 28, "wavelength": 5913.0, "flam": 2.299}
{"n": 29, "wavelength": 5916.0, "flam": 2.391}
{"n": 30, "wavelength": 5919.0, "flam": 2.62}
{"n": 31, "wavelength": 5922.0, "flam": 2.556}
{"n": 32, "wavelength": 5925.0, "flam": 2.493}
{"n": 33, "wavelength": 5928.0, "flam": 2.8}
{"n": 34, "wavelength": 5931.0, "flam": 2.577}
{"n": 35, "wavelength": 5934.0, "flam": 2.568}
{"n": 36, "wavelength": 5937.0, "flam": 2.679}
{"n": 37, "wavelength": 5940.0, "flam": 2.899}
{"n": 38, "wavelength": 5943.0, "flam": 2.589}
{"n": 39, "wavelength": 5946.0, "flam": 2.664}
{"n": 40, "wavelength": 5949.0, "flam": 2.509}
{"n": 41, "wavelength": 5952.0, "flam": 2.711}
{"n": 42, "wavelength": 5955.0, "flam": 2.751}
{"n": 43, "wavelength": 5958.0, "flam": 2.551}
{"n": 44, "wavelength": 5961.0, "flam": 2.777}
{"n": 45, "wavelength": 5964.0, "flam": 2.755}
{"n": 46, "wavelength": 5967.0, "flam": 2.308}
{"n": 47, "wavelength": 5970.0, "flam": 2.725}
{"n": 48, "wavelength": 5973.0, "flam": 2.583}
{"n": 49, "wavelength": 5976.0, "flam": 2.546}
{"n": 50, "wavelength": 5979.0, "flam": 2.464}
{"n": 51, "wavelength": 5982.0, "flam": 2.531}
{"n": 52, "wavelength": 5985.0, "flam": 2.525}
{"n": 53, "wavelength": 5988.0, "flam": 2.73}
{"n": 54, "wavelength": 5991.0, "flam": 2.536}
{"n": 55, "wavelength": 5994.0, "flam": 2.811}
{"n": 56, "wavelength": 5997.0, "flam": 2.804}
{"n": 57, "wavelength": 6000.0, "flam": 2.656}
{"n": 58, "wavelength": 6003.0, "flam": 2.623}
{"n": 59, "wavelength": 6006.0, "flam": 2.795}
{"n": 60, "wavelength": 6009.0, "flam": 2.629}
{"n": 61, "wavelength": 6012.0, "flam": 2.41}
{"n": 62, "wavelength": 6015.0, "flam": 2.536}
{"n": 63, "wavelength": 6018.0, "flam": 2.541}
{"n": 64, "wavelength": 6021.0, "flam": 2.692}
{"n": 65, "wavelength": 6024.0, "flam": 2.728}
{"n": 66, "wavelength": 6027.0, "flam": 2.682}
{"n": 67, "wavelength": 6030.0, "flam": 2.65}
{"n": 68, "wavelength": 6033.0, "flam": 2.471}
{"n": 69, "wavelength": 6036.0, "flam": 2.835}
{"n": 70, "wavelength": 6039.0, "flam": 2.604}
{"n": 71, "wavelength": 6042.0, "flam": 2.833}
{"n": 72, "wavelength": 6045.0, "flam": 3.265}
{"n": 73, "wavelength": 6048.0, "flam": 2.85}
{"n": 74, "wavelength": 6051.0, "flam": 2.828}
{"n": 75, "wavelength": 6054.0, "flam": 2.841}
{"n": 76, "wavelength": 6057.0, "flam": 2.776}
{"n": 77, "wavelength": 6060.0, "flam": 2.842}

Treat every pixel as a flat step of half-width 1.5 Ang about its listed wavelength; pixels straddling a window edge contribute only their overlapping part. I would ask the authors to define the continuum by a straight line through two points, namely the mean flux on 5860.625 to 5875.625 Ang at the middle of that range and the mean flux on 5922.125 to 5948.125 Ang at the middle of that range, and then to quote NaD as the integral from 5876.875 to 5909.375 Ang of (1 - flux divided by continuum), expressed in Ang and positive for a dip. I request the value 5.8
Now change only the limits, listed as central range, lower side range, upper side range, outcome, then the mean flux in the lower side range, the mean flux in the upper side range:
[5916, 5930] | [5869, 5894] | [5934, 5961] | -0.3 Ang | 2.3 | 2.67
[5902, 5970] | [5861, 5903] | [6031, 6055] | -4.1 Ang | 2.27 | 2.81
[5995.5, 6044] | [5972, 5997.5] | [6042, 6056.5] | 2.0 Ang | 2.61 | 2.92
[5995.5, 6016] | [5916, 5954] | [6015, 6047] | 0.5 Ang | 2.63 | 2.72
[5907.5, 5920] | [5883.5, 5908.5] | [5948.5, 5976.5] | -1.9 Ang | 2.02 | 2.63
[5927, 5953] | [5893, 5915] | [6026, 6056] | -3.2 Ang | 2.22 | 2.79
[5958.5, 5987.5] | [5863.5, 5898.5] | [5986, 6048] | -0.3 Ang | 2.26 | 2.69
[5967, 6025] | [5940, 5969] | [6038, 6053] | 2.9 Ang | 2.64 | 2.88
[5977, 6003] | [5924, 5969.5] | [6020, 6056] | 0.7 Ang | 2.65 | 2.77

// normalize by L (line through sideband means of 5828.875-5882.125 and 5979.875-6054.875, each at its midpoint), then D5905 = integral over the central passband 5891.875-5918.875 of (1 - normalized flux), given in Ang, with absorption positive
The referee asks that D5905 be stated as 4.6 Ang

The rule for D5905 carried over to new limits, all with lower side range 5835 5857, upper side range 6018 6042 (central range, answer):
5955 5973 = 0.4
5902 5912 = 0.6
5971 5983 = 0.6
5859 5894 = 4.2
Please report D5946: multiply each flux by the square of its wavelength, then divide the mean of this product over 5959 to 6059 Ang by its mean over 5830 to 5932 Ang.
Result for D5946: 1.13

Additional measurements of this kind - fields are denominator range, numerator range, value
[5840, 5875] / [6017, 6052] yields 1.10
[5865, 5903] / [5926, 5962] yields 1.22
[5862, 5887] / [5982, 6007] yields 1.07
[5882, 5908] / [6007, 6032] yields 1.34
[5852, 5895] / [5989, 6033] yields 1.15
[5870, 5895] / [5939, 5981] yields 1.20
